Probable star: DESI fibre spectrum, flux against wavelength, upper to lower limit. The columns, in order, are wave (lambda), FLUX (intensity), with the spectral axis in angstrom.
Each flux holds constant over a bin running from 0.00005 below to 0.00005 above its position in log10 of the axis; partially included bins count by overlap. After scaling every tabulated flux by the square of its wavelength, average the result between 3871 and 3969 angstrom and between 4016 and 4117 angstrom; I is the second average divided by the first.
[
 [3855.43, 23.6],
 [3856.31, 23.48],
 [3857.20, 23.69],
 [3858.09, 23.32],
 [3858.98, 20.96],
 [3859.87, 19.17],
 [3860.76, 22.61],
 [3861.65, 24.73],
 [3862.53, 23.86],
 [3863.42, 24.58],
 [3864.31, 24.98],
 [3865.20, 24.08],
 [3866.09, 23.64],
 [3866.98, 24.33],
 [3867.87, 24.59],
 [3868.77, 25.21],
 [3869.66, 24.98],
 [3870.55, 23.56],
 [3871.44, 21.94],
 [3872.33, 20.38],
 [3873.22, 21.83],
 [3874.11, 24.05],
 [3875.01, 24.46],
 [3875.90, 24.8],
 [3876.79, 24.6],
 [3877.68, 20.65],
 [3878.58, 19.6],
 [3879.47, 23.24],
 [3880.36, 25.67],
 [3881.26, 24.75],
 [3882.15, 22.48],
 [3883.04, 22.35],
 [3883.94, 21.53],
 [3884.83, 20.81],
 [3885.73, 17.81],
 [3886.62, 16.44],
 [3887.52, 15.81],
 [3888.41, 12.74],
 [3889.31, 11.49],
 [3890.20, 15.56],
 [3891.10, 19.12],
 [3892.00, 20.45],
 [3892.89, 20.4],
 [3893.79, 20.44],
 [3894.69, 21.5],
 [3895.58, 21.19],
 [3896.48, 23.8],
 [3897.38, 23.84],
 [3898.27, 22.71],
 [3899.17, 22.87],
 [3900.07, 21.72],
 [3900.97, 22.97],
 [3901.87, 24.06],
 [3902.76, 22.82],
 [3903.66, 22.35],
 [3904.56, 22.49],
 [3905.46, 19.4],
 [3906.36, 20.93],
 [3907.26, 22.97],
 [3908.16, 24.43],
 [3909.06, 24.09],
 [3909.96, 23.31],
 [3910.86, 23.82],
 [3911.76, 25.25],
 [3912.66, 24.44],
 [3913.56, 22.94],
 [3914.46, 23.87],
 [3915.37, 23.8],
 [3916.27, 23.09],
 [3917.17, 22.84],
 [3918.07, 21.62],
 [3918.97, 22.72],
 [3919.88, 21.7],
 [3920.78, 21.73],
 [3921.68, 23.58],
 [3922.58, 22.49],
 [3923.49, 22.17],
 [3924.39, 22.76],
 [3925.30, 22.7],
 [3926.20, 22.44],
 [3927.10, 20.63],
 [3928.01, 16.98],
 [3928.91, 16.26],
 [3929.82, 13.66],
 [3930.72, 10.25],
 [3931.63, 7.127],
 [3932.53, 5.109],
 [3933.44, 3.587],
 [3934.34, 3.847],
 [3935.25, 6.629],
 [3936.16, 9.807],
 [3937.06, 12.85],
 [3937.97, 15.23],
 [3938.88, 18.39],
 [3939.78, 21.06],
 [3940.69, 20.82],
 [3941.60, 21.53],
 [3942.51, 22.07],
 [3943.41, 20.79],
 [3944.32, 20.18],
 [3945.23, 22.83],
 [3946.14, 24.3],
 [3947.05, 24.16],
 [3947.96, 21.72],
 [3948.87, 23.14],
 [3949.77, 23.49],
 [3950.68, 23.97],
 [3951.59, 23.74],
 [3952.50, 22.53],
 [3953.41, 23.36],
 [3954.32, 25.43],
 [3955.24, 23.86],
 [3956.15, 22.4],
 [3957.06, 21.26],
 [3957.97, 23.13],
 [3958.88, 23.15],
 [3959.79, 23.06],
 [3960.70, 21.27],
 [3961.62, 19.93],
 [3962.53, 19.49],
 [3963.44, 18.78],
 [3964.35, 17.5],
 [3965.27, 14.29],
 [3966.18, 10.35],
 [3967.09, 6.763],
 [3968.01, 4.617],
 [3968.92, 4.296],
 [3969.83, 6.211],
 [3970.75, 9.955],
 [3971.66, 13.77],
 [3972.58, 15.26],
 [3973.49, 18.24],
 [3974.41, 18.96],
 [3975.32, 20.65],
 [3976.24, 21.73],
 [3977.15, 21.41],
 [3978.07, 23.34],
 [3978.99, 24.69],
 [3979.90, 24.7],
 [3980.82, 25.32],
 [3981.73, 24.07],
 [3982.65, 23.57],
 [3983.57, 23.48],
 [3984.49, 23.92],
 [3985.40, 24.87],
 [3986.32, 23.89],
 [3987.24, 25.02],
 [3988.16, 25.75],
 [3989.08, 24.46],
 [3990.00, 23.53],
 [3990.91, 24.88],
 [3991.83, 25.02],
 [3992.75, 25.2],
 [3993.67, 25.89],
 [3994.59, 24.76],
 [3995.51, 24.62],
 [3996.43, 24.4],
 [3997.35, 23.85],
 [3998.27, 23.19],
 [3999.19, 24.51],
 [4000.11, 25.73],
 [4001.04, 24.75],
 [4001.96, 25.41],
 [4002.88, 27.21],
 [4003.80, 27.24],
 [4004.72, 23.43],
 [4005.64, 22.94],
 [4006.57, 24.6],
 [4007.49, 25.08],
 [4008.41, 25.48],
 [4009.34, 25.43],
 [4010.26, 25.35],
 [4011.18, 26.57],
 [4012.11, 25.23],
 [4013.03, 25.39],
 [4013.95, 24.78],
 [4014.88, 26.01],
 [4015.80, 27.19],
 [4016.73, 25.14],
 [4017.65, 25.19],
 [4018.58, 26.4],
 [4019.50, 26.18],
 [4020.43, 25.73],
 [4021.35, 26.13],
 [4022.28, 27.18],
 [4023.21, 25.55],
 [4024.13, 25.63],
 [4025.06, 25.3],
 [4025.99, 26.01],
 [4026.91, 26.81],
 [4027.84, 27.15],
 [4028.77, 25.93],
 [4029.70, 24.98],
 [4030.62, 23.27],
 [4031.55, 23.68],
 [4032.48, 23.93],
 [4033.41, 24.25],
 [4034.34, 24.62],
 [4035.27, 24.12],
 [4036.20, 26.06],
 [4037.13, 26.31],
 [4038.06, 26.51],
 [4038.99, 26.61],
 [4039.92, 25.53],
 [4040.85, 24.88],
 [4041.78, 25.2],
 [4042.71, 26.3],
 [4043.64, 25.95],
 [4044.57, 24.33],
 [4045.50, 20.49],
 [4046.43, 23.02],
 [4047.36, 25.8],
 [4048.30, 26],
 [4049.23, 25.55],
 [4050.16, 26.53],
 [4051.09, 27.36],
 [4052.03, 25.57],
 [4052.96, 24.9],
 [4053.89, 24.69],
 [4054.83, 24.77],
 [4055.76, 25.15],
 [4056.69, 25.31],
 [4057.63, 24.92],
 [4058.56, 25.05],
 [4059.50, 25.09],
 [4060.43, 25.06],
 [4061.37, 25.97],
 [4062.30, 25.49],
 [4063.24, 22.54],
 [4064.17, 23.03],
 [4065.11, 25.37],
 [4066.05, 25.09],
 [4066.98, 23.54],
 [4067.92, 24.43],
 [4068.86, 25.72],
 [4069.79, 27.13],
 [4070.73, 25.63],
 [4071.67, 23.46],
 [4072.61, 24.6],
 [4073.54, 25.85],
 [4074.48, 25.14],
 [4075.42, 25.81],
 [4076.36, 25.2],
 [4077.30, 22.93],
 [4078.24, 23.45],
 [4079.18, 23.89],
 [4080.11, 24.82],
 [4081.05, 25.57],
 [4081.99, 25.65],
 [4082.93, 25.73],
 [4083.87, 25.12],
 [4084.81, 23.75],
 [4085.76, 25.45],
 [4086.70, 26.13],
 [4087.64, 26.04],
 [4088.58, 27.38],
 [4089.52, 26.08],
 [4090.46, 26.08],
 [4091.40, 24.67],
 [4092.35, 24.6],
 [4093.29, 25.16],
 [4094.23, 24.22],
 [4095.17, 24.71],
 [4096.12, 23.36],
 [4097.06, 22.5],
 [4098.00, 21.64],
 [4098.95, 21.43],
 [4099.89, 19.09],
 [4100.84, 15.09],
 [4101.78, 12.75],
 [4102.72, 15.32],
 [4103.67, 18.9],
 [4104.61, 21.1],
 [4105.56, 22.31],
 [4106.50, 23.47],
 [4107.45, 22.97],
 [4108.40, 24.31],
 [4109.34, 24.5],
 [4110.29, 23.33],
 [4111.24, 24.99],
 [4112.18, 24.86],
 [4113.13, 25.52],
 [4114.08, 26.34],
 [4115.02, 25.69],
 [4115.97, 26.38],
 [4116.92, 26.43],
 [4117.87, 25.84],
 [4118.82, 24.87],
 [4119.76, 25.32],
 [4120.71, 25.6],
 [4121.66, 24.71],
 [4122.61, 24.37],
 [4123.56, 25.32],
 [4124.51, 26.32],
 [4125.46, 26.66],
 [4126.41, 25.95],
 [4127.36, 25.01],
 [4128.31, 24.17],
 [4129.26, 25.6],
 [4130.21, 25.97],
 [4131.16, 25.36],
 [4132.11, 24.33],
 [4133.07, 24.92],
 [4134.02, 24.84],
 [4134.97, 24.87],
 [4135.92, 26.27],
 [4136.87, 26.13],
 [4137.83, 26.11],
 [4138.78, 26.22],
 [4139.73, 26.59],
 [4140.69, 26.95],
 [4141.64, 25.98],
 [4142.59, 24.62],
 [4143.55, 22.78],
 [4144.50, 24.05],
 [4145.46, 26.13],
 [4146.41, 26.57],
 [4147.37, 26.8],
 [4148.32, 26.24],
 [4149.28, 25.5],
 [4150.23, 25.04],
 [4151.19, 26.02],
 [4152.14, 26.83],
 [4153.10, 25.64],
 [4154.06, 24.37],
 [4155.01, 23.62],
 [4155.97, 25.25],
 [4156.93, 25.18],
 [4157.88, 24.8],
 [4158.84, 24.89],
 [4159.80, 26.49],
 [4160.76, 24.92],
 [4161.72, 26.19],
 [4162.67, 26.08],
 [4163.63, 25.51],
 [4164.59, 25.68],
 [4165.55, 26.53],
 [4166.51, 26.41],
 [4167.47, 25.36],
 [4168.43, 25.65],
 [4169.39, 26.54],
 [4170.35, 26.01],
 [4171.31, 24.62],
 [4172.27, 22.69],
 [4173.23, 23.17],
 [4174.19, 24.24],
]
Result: 1.32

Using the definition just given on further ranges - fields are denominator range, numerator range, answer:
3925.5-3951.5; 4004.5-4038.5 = 1.55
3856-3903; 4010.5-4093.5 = 1.26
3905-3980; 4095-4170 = 1.42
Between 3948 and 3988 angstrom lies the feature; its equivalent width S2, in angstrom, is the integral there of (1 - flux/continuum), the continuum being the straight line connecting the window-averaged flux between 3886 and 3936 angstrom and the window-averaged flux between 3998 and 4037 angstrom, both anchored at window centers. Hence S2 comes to 4.8 angstrom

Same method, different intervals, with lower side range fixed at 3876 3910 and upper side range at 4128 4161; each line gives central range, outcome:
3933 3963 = 3.1 angstrom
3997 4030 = -3.3 angstrom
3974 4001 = -1.5 angstrom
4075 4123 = 1.6 angstrom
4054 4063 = -0.4 angstrom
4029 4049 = -1.0 angstrom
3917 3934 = 3.1 angstrom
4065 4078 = -0.4 angstrom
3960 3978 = 5.8 angstrom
